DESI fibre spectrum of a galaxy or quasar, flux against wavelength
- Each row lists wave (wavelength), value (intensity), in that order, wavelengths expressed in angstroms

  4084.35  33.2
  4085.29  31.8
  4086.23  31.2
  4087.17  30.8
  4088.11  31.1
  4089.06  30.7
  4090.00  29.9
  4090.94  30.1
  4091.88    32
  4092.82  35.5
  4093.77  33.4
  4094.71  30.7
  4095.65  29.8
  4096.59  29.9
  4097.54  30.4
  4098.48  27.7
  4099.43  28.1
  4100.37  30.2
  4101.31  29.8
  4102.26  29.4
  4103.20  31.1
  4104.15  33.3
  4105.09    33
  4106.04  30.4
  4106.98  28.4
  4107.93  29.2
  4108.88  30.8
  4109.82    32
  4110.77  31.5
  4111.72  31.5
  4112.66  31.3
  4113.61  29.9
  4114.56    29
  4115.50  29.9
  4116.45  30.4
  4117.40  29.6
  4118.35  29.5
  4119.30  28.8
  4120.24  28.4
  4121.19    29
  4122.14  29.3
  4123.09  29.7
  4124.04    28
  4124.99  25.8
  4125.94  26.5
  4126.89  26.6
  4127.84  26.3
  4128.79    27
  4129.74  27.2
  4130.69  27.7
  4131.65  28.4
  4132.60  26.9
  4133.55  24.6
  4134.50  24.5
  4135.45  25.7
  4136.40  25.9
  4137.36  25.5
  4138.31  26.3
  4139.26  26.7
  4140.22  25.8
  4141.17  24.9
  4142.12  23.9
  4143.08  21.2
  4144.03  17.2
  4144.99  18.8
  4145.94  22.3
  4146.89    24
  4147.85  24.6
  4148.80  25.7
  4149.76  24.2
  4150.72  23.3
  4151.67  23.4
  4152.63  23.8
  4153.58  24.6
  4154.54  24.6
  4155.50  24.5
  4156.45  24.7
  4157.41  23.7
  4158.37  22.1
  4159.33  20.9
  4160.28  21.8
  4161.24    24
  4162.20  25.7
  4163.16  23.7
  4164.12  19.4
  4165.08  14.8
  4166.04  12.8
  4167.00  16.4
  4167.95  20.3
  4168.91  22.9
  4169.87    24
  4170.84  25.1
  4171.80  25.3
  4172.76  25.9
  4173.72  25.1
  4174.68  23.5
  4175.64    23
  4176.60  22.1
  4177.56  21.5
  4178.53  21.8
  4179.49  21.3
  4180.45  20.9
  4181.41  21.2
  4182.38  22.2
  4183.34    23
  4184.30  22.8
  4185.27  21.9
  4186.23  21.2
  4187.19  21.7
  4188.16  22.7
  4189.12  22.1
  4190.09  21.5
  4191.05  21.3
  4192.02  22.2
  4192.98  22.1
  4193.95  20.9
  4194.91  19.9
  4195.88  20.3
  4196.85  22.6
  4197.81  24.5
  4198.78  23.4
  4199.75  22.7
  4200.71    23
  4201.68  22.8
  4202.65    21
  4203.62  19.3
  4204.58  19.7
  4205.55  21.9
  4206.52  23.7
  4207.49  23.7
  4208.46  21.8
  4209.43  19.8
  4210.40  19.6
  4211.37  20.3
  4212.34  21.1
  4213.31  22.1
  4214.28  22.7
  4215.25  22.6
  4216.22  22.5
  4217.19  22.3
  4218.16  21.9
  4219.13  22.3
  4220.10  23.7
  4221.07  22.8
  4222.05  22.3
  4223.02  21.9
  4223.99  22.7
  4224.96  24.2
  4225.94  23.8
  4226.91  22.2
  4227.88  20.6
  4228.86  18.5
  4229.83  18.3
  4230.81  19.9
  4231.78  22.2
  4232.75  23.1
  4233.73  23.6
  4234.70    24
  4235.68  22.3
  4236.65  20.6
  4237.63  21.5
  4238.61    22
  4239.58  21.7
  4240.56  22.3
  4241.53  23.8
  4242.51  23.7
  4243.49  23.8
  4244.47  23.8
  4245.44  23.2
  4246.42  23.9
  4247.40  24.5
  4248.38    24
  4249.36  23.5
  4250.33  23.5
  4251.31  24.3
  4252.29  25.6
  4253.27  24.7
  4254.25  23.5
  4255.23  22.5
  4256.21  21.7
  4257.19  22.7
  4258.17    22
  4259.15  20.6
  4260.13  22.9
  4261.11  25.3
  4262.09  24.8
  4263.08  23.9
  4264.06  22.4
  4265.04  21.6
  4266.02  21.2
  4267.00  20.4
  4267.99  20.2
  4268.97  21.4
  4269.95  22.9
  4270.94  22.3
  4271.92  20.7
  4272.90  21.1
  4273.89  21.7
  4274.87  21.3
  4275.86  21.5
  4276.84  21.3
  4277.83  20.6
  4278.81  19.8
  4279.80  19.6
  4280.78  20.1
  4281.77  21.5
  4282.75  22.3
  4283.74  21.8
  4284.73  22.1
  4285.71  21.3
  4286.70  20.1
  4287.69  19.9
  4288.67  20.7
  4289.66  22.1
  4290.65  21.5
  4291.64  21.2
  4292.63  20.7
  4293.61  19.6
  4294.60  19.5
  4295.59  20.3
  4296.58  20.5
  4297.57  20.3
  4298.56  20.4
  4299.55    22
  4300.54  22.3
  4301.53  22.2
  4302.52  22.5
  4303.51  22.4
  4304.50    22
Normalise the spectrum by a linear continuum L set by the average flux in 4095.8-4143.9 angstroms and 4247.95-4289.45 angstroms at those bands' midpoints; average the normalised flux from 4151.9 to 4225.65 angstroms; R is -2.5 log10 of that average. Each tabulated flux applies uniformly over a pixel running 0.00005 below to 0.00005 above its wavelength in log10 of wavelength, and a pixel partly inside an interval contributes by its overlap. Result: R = 0.147 mag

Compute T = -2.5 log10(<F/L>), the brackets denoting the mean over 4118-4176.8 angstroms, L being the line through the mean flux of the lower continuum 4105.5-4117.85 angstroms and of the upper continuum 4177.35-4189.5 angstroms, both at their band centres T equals 0.08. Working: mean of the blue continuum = 30.3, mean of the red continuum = 21.9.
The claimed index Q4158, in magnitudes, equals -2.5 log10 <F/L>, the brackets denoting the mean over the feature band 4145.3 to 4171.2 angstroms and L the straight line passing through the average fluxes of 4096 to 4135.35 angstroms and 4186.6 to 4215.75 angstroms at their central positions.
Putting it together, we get 0.14 mag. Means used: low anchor 29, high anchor 21.8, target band 22.5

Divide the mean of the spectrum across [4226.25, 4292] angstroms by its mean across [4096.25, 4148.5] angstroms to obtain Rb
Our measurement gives 0.80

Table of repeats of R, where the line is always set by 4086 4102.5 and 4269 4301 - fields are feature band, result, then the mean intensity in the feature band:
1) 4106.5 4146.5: 0.07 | 27.2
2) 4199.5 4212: 0.17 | 21.5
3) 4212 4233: 0.10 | 22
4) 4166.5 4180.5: 0.18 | 22.7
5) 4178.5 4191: 0.19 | 21.9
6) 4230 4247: 0.04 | 22.6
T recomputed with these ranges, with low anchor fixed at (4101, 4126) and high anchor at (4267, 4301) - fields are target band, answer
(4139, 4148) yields 0.237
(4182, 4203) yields 0.167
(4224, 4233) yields 0.117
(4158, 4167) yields 0.322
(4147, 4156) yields 0.151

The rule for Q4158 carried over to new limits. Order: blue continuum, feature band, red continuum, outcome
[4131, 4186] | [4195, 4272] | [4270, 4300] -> -0.028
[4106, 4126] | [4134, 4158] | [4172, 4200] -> 0.105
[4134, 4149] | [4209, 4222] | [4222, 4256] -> 0.057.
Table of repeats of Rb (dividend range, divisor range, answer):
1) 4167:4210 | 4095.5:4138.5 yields 0.77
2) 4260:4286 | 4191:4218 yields 1.00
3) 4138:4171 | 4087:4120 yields 0.74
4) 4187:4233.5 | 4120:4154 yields 0.86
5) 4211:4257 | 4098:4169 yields 0.87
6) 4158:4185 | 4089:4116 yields 0.71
